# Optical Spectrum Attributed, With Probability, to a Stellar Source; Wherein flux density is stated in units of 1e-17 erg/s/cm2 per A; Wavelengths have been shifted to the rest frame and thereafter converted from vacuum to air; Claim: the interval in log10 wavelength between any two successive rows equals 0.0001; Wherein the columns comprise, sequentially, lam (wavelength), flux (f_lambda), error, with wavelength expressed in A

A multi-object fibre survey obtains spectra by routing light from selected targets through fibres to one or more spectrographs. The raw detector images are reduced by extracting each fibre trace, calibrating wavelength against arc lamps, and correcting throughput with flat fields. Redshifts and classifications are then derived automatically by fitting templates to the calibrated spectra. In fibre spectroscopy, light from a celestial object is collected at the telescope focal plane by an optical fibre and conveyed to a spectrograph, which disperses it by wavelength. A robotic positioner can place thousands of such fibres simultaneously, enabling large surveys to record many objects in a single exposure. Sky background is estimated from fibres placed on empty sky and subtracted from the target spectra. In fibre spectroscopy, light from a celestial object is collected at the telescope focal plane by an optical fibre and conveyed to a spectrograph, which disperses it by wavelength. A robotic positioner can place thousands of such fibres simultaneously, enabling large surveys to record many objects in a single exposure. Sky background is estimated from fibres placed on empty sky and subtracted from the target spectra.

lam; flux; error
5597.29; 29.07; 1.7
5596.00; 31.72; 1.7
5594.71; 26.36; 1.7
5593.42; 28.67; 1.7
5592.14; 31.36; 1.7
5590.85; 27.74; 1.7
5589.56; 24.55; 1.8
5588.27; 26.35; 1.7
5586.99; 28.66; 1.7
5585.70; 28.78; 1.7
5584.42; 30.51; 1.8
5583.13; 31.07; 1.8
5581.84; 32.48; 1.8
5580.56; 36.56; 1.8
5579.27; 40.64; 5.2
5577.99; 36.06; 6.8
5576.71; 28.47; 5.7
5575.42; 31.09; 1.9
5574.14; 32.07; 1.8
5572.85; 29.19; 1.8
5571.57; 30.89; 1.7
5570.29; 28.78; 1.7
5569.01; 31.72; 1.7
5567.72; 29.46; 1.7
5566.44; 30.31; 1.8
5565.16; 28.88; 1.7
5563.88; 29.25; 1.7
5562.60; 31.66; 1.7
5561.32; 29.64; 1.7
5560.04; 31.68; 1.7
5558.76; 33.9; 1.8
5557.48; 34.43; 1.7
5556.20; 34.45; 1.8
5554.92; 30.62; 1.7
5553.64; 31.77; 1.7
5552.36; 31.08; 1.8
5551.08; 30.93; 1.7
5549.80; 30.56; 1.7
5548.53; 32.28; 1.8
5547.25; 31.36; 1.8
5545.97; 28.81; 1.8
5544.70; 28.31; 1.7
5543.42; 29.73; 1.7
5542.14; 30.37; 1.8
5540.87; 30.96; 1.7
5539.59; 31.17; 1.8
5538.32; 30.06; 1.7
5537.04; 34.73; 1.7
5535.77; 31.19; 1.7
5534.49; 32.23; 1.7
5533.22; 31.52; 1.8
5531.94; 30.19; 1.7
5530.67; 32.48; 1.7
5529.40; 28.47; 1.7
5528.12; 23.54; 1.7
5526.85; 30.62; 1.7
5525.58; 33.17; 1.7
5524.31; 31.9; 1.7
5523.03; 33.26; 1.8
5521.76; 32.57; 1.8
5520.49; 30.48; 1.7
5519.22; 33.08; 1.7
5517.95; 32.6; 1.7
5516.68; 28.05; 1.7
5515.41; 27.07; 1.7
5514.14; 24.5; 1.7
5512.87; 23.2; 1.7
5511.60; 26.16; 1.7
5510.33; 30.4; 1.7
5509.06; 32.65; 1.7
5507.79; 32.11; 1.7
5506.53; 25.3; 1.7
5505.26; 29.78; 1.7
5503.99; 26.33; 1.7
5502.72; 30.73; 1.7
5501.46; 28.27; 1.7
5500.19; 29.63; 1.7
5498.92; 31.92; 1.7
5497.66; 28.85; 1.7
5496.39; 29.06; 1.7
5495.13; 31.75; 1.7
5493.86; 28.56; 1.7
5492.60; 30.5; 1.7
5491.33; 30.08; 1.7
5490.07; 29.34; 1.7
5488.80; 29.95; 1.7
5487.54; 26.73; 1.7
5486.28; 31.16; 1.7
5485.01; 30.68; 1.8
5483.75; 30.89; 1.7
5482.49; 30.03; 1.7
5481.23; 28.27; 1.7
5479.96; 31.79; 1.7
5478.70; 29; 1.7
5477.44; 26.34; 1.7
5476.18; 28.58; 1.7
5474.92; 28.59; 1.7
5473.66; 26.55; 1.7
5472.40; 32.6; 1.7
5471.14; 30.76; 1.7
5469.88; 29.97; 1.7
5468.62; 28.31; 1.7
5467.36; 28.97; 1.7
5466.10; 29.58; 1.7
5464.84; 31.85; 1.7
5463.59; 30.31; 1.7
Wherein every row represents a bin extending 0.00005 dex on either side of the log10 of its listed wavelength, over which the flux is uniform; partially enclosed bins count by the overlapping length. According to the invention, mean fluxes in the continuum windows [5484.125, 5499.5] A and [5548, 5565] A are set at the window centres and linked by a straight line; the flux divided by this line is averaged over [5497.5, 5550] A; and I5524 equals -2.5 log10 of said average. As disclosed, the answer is 0.03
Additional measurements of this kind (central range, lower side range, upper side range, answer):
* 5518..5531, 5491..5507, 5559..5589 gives -0.04 mag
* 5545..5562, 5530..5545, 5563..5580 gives -0.01 mag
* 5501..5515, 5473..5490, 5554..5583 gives 0.07 mag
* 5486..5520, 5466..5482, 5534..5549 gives 0.03 mag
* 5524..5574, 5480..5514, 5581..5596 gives -0.06 mag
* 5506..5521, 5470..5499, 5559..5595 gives 0.04 mag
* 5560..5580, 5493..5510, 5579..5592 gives -0.03 mag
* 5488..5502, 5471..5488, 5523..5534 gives 0.00 mag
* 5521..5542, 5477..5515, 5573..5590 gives -0.04 mag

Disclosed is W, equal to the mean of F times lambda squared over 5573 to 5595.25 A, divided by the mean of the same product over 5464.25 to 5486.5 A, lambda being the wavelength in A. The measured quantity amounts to 1.08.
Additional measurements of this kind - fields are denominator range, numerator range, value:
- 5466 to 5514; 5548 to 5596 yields 1.09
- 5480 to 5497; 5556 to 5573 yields 1.07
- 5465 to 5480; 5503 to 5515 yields 0.97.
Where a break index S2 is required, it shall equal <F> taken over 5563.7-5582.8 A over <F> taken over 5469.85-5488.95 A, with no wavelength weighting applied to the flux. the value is 1.1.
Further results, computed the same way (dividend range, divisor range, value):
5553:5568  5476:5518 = 1.08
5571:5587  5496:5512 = 1.10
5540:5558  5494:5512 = 1.05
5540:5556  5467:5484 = 1.05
